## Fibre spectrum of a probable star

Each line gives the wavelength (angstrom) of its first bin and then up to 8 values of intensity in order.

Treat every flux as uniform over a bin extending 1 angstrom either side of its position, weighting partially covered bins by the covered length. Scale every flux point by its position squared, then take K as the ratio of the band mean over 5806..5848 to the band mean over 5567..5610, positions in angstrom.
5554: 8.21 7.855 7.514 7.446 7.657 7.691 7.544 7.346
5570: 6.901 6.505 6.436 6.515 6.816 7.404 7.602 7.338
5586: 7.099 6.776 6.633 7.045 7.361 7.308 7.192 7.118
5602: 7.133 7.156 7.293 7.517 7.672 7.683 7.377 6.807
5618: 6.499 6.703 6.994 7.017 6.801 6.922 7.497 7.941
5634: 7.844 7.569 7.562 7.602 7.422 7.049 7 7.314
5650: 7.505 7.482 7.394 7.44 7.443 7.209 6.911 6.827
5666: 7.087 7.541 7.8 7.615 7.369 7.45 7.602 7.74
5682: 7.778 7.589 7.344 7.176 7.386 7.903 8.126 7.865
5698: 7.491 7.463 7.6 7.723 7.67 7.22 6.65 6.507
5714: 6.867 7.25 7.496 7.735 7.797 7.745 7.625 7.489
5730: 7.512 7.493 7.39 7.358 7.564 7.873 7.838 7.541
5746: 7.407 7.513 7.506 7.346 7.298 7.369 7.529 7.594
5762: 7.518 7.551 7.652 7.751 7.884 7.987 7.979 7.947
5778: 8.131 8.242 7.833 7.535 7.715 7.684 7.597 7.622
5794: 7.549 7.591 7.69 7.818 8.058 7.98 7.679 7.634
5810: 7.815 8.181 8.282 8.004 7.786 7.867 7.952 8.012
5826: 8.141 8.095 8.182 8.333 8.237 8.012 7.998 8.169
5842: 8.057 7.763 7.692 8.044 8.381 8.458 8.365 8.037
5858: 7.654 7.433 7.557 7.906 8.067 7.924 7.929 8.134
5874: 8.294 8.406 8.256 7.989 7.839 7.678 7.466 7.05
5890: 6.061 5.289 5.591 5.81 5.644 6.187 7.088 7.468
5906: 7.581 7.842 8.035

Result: 1.23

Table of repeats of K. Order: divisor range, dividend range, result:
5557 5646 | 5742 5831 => 1.15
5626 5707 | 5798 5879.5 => 1.14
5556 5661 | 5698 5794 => 1.10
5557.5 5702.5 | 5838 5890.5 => 1.17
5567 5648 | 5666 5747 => 1.09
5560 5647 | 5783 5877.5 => 1.20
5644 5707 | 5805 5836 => 1.13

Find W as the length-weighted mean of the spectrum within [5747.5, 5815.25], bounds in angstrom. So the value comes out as 7.74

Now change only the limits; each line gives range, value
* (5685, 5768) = 7.49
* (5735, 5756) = 7.52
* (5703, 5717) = 7.13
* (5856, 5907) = 7.31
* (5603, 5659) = 7.3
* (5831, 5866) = 8.01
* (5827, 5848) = 8.05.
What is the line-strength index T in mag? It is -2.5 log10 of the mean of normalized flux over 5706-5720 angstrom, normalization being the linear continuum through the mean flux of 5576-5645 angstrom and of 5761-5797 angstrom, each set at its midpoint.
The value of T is 0.07 mag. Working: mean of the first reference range 7.22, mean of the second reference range 7.76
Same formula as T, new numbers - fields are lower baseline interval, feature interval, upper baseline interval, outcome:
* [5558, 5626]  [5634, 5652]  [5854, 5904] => -0.04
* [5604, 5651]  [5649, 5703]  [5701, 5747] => -0.02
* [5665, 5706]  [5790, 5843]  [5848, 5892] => -0.03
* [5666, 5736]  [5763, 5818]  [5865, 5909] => -0.06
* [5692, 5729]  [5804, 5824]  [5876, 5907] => -0.11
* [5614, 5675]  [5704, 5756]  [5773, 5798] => 0.02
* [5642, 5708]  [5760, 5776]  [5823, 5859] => 0.01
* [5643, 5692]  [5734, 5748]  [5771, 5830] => 0.01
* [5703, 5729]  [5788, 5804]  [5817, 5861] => 0.01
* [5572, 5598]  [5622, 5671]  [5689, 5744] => -0.01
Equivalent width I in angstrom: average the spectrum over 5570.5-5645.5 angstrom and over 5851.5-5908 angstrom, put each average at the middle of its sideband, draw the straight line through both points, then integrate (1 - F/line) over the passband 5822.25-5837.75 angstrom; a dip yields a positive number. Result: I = -1.6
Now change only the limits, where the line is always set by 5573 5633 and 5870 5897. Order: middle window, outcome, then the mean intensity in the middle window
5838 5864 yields -2.64 angstrom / 7.97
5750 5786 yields -2.57 angstrom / 7.71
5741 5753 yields -0.57 angstrom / 7.53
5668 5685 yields -1.09 angstrom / 7.61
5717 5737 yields -1.08 angstrom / 7.56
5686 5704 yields -1.14 angstrom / 7.62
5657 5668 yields 0.02 angstrom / 7.14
